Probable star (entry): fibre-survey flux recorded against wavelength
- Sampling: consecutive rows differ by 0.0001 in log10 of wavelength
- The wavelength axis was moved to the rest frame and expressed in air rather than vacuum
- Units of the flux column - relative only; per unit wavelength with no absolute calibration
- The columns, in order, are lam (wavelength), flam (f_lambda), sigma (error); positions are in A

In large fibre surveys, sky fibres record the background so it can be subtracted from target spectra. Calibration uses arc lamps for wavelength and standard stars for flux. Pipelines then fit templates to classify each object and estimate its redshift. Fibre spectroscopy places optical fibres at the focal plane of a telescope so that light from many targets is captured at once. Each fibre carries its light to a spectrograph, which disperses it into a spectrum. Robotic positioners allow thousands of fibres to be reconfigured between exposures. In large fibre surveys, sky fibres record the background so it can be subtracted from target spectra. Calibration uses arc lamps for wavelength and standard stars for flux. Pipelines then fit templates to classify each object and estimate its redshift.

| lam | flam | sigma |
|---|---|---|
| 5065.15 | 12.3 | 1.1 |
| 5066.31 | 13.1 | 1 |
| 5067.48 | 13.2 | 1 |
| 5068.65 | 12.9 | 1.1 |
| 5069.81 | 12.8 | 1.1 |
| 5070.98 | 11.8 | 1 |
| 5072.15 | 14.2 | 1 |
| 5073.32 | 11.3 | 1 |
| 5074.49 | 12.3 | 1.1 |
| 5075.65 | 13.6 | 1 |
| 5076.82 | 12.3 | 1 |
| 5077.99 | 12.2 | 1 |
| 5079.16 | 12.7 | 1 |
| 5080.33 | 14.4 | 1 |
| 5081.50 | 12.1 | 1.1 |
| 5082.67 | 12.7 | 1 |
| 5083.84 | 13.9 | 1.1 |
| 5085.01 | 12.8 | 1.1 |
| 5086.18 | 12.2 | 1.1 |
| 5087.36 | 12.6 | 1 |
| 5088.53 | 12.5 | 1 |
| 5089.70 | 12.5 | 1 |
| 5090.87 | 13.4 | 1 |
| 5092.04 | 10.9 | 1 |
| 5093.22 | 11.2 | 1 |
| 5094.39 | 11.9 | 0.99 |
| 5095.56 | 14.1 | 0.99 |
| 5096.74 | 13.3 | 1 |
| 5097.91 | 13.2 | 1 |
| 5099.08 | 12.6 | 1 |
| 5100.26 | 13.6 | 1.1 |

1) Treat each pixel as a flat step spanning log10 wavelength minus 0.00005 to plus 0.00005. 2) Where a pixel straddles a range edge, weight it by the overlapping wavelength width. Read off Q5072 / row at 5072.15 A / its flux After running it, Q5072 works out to 14.2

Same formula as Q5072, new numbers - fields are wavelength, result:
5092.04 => 10.9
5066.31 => 13.1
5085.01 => 12.8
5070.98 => 11.8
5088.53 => 12.5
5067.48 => 13.2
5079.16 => 12.7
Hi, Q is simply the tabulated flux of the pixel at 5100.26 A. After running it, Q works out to 13.6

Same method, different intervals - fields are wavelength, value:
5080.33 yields 14.4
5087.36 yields 12.6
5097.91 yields 13.2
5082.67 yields 12.7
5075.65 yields 13.6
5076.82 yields 12.3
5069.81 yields 12.8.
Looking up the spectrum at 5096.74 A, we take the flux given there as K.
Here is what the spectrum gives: 13.3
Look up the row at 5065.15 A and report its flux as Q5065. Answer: 12.3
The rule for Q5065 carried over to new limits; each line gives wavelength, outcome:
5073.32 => 11.3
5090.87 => 13.4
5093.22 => 11.2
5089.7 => 12.5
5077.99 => 12.2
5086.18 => 12.2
